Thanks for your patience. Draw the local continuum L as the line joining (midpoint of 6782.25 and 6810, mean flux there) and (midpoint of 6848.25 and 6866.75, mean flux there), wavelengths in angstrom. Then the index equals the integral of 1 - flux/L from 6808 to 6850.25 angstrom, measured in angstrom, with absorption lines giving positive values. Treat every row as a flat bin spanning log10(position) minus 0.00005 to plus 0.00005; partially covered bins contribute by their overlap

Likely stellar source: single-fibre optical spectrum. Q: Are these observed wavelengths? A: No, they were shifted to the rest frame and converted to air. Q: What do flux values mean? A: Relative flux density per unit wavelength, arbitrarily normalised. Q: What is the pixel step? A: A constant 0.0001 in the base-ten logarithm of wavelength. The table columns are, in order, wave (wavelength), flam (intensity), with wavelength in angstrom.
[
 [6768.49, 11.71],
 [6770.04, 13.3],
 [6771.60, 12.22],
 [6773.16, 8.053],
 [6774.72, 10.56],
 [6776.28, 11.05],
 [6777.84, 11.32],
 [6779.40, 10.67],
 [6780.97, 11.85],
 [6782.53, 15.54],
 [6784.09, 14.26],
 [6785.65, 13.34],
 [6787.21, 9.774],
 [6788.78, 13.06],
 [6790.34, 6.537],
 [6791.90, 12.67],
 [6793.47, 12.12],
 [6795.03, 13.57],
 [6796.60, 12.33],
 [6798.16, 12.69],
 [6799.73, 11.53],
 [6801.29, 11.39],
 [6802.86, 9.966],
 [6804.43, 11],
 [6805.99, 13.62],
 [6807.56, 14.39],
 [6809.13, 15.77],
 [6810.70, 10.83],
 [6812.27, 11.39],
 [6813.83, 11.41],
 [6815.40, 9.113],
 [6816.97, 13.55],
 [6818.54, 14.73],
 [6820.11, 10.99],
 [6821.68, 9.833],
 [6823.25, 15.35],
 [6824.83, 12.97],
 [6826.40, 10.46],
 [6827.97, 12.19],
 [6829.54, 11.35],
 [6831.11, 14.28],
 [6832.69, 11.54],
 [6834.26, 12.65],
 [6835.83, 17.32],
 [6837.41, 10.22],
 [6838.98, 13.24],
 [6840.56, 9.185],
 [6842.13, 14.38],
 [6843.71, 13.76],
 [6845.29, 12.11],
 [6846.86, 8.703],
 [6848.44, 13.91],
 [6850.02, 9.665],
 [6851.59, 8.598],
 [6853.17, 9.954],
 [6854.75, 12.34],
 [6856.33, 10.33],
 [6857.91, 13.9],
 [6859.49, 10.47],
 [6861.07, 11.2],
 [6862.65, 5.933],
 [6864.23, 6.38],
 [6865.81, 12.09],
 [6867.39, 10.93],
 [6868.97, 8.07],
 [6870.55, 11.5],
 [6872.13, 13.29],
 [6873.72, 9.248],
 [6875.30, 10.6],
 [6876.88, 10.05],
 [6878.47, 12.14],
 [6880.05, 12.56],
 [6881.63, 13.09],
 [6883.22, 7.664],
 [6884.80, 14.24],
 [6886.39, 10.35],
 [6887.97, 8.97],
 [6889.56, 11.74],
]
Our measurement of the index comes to -4.04 angstrom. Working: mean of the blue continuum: 12.4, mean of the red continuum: 10.3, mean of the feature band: 12.3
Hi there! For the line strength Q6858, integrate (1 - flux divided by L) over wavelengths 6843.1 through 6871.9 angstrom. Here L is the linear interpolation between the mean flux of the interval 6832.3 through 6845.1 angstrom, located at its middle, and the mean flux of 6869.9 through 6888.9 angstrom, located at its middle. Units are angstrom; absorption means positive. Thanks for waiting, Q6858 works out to 3.5 angstrom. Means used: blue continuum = 12.8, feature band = 10.6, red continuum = 11.1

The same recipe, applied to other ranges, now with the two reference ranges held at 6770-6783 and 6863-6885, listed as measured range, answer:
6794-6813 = -2.0 angstrom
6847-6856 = 0.1 angstrom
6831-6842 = -1.7 angstrom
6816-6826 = -1.5 angstrom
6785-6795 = -0.1 angstrom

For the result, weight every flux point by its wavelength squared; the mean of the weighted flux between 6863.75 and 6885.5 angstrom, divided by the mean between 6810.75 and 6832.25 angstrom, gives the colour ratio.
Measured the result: 0.92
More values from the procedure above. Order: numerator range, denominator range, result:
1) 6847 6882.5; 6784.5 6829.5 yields 0.90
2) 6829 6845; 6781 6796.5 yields 1.05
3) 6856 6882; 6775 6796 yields 0.91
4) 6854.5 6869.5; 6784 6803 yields 0.88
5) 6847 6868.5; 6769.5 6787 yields 0.89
